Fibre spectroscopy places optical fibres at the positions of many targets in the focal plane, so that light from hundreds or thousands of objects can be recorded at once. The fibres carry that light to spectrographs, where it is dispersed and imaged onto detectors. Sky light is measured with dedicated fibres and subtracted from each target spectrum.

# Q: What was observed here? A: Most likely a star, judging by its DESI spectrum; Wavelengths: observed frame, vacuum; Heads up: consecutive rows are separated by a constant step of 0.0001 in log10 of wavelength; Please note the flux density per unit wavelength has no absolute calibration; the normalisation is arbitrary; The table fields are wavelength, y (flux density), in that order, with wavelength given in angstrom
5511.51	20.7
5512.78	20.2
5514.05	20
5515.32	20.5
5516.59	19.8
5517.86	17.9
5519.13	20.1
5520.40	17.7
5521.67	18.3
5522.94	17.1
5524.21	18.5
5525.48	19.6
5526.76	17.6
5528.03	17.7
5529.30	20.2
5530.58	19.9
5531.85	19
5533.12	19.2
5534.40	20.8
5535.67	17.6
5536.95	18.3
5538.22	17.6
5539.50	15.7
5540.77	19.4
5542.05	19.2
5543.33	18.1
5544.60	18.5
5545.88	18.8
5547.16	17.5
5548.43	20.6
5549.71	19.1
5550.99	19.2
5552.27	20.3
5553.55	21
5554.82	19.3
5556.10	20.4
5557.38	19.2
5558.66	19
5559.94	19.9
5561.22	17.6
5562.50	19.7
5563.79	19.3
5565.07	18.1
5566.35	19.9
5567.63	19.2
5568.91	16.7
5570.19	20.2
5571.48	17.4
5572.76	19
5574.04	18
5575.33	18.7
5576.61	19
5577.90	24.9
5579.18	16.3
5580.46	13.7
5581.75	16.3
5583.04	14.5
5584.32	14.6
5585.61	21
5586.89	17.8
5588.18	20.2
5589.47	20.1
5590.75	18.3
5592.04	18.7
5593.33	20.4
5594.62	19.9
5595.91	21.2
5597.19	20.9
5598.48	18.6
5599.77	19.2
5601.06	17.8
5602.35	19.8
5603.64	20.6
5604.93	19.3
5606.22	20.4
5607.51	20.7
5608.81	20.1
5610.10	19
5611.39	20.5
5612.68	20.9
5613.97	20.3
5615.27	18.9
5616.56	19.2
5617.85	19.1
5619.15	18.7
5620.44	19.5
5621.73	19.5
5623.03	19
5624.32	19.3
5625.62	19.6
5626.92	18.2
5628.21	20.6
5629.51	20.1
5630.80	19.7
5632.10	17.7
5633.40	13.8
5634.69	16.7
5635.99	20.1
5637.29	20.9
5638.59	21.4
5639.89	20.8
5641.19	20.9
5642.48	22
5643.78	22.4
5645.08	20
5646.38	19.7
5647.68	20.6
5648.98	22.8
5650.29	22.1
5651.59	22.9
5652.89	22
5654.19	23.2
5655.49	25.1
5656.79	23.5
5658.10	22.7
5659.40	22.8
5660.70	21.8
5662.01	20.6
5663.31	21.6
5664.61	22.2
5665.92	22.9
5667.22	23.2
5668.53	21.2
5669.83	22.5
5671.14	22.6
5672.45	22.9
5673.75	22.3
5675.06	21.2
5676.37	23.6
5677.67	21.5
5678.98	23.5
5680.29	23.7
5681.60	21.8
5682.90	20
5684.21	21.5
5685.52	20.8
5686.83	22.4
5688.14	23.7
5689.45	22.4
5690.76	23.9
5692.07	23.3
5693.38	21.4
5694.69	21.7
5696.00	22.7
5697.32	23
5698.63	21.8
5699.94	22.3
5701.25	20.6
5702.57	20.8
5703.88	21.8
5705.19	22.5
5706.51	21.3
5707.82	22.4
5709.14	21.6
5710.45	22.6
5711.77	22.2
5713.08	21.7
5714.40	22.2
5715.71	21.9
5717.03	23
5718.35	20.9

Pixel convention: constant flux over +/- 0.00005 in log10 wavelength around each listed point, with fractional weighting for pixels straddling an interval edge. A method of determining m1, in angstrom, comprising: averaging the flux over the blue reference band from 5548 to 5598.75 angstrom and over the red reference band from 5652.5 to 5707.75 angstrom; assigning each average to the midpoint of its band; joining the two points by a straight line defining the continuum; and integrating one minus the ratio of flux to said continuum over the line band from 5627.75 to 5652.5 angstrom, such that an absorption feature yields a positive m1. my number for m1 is 0.9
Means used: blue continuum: 19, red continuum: 22.3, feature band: 20.3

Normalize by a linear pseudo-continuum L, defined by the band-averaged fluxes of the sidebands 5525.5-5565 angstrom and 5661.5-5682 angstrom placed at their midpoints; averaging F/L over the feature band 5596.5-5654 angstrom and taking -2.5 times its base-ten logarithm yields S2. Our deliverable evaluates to 0.06 mag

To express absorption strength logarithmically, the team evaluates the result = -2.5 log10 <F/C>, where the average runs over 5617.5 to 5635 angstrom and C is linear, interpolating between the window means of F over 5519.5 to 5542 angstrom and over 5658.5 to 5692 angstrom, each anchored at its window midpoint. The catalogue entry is 0.13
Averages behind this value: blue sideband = 18.5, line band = 18.7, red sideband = 22.3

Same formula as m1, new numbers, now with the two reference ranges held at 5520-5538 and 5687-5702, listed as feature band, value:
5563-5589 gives 1.9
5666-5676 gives -0.2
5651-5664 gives -0.6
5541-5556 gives -0.1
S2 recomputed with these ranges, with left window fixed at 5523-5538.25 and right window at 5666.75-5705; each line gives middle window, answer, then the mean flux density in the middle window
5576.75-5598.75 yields 0.08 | 18.7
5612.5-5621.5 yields 0.07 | 19.4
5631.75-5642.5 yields 0.10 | 19.3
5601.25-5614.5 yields 0.02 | 20.1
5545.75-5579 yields 0.01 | 19.3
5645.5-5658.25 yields -0.05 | 22.4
